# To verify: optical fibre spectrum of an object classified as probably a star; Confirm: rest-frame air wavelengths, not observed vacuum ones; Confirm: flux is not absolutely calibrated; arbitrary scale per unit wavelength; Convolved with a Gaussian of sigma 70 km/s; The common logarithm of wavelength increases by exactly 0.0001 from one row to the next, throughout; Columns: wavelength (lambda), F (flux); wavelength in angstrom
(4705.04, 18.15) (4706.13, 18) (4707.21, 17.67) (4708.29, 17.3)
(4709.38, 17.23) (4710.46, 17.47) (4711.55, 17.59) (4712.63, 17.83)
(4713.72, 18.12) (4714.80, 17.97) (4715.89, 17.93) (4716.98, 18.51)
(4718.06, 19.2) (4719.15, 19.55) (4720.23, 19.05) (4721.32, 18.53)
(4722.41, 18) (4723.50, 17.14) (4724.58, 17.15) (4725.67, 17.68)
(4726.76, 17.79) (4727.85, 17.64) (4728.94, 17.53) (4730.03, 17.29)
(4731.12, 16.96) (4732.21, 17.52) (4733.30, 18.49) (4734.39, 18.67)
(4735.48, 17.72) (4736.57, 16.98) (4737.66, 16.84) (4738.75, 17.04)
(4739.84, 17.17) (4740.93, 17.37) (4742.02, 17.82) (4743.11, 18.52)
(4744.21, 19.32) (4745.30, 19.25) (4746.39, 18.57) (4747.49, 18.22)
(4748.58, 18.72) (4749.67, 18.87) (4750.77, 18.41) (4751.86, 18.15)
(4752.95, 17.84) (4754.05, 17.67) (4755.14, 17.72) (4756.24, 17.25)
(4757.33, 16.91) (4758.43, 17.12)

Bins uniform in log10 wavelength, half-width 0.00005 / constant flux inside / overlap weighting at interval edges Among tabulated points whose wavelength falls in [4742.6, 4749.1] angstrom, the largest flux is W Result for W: 19.32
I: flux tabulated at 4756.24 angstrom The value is 17.25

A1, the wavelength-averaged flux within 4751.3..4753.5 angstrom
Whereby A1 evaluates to 18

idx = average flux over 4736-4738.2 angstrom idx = 16.9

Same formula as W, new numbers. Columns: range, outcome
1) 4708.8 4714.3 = 18.12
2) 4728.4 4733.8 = 18.49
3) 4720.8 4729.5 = 18.53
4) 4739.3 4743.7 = 18.52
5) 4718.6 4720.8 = 19.55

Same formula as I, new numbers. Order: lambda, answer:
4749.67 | 18.87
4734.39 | 18.67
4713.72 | 18.12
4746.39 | 18.57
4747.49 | 18.22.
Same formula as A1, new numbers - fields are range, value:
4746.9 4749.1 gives 18.4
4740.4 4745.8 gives 18.4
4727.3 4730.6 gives 17.5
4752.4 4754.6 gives 17.8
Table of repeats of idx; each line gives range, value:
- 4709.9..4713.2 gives 17.6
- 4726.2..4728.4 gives 17.7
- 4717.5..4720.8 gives 19.3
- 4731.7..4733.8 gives 18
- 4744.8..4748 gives 18.7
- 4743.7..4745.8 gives 19.3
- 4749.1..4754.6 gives 18.2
